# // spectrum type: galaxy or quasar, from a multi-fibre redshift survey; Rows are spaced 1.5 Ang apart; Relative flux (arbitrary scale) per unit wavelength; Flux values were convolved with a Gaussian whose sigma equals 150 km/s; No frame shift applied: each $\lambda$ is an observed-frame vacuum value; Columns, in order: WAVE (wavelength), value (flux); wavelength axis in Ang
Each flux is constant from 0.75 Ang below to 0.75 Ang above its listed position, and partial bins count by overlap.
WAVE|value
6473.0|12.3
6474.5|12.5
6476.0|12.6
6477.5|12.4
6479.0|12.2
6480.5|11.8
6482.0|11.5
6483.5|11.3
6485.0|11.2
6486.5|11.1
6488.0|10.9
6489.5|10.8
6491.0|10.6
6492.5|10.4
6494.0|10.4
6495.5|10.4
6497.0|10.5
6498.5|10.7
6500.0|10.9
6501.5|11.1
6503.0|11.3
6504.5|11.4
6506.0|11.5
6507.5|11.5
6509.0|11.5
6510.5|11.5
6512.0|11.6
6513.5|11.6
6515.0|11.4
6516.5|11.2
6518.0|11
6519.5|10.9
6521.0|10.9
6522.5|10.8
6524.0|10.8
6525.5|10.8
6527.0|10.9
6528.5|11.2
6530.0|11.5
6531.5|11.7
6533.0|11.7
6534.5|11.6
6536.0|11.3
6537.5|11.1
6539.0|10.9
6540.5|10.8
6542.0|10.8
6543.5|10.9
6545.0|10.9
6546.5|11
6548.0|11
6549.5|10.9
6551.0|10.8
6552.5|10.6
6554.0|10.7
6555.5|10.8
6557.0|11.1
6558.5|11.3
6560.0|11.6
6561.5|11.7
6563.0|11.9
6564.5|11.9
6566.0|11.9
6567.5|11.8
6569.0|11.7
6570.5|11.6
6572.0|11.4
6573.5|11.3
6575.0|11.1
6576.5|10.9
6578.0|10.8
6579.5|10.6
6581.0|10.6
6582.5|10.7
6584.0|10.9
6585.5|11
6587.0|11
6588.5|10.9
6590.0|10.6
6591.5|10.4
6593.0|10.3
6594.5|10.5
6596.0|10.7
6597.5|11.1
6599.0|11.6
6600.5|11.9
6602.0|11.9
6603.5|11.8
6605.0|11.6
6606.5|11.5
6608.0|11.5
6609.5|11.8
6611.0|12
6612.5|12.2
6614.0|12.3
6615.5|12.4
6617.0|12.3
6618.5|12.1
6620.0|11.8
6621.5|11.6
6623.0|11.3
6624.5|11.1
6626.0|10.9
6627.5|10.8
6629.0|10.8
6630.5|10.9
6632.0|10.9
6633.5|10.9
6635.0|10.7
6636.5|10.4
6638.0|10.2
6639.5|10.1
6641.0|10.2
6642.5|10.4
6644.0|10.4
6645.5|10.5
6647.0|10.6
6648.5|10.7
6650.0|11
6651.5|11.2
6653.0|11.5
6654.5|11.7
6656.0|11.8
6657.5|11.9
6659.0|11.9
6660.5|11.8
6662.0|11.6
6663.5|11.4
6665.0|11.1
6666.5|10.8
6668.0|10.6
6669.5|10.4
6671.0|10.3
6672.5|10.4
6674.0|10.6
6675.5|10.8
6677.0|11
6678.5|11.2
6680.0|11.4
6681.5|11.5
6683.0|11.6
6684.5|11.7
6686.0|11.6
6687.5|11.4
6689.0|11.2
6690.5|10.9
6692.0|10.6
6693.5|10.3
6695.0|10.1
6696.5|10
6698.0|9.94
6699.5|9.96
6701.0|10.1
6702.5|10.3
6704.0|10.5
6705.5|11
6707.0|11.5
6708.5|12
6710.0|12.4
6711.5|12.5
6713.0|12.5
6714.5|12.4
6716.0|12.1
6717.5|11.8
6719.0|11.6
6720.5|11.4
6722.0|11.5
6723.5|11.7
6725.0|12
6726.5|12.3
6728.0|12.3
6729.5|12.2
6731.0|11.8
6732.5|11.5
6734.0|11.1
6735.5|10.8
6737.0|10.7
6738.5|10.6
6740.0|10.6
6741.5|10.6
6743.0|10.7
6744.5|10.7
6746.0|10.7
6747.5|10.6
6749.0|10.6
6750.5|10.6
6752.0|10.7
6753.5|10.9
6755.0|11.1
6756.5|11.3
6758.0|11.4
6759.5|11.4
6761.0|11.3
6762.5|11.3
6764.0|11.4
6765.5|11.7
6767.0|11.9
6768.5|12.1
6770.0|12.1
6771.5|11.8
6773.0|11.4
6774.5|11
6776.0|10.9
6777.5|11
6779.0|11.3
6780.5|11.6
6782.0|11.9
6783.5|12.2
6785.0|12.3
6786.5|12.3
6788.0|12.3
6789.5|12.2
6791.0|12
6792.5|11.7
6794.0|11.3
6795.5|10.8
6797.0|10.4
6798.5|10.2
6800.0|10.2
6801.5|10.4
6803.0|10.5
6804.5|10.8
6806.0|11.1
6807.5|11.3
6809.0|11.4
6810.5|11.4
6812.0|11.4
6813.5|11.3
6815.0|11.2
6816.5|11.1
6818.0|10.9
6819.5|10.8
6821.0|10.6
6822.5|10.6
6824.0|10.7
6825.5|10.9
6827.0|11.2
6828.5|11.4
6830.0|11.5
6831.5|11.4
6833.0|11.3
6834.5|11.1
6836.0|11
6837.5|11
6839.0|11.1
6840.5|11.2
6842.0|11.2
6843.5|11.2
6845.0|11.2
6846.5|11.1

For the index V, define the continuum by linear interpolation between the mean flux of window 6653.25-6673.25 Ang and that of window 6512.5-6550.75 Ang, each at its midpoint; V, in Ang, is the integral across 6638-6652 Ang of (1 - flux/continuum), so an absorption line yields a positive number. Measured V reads 0.8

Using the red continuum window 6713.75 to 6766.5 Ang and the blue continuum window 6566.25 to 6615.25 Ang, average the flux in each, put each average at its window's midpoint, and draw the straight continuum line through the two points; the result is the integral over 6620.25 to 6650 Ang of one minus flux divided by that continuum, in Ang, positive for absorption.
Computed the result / 1.4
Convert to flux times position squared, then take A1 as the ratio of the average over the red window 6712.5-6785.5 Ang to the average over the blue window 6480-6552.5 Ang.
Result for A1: 1.1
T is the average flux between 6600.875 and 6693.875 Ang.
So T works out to 11.2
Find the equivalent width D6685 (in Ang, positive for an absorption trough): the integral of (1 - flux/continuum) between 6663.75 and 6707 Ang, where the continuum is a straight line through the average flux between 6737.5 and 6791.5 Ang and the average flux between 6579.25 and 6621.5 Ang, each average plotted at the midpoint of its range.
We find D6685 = 2.2 Ang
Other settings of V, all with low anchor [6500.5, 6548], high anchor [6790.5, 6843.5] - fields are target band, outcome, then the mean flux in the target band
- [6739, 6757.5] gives 0.5 Ang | 10.8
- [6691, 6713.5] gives 0.4 Ang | 10.9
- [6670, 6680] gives 0.3 Ang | 10.8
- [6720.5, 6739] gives -0.8 Ang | 11.5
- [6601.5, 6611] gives -0.5 Ang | 11.7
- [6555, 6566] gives -0.3 Ang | 11.5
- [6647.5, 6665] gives -0.5 Ang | 11.5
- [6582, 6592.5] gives 0.4 Ang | 10.8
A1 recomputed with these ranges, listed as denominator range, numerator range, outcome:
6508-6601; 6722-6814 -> 1.08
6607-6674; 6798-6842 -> 1.04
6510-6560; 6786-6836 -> 1.09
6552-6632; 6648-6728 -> 1.02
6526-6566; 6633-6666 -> 1.01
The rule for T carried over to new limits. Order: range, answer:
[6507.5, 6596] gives 11.1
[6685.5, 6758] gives 11.2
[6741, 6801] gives 11.3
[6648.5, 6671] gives 11.3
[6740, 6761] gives 10.9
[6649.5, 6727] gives 11.2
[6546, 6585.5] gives 11.2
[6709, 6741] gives 11.7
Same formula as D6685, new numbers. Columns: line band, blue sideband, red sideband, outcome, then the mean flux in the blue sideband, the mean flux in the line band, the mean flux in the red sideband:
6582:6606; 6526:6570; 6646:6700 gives 0.2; 11.2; 11.1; 11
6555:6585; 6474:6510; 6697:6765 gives -0.1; 11.3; 11.3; 11.3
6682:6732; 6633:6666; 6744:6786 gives -0.9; 11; 11.4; 11.3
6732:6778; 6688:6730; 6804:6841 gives 0.5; 11.3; 11.1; 11.1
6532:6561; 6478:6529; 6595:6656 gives 0.3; 11.1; 11.1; 11.2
